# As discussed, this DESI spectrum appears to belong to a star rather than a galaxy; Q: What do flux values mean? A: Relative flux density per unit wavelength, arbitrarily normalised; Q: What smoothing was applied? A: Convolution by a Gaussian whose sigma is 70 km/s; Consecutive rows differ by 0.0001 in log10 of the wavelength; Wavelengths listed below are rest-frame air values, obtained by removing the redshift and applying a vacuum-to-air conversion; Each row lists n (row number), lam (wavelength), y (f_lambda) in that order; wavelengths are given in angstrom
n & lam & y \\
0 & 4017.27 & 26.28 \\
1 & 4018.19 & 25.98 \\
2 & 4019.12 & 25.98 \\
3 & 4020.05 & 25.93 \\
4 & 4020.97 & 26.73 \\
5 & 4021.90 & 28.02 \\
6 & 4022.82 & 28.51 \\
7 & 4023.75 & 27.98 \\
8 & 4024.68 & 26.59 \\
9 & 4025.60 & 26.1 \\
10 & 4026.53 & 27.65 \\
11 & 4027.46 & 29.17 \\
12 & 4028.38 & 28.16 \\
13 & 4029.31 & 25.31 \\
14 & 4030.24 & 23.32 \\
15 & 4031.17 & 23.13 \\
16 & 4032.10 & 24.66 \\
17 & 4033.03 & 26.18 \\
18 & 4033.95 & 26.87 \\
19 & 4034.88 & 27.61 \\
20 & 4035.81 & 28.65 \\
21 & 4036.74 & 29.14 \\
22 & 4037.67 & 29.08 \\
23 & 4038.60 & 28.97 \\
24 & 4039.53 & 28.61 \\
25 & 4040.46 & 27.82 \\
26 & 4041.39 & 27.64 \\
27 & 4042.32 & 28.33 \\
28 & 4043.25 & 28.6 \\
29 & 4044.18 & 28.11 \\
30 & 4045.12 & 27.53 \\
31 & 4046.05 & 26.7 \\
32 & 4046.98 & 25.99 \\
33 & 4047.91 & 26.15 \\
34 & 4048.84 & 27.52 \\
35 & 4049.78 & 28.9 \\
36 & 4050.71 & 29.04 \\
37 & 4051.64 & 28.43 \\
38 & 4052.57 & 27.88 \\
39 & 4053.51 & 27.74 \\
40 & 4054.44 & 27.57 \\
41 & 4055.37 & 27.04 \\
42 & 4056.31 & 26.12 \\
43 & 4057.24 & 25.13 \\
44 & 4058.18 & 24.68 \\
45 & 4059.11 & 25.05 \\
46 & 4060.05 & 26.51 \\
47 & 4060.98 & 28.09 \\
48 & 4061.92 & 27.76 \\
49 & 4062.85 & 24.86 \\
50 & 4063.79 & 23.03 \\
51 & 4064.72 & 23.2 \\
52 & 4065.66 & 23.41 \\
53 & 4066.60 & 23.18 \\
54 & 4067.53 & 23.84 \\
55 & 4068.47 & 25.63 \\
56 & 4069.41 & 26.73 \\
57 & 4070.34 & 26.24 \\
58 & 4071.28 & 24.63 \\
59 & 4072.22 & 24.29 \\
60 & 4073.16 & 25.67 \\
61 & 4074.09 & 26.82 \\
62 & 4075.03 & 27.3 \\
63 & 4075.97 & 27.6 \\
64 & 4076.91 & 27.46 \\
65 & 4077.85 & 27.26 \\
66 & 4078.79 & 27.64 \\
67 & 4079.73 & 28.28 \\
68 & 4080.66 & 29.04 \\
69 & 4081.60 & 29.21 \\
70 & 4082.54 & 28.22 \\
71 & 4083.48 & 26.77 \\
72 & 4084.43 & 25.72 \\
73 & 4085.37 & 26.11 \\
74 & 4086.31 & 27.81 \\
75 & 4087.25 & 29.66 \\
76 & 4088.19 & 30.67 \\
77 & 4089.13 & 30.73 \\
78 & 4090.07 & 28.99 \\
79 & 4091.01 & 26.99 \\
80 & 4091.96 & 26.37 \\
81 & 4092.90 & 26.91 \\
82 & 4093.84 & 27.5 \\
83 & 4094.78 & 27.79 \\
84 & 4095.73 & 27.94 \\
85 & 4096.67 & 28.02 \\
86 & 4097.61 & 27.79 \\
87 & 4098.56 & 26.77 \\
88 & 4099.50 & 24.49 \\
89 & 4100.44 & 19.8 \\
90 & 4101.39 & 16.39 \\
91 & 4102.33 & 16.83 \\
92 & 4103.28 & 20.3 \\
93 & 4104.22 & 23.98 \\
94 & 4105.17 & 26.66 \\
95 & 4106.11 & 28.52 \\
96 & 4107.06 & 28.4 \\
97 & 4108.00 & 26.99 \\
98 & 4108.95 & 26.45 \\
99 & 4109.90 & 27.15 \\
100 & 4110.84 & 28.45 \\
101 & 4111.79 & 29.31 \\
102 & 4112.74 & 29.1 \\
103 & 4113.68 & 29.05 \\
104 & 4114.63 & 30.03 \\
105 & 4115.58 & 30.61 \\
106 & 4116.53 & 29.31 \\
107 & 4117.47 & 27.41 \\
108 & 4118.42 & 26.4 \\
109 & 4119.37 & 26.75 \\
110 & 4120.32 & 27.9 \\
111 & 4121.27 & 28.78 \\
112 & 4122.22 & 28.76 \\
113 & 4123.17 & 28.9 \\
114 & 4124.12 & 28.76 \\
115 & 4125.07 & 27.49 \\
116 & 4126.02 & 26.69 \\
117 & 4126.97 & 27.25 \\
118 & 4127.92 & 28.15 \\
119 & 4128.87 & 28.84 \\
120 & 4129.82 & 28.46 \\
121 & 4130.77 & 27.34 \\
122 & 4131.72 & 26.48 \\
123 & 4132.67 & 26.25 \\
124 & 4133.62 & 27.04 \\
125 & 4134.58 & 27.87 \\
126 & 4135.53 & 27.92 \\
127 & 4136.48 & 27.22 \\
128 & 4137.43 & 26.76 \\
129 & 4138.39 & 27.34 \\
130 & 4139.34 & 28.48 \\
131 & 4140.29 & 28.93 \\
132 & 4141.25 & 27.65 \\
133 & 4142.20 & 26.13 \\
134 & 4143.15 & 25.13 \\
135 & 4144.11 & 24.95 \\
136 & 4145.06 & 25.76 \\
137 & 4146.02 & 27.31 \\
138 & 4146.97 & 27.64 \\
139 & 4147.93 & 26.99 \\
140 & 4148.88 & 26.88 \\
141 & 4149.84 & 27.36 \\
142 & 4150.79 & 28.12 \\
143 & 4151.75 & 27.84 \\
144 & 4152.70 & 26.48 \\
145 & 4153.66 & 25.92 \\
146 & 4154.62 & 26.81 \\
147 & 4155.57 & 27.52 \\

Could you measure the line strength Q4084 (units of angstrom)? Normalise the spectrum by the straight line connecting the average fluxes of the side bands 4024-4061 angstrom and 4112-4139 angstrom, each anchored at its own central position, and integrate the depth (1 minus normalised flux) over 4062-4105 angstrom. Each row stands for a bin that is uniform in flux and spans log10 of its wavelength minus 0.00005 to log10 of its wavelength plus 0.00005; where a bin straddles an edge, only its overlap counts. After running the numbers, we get 2.5 angstrom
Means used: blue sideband 27.1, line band 26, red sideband 28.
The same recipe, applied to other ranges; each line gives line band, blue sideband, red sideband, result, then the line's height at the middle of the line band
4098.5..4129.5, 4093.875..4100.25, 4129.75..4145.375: 0.26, 26.9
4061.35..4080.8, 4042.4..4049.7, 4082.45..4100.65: 1.06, 27.3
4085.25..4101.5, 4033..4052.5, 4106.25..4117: 0.85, 28.4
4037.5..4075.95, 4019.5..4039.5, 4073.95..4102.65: 0.53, 26.9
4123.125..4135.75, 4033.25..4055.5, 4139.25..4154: -0.24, 27.1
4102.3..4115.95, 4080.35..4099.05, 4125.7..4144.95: 0.27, 27.6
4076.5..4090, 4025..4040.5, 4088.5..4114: -0.90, 26.4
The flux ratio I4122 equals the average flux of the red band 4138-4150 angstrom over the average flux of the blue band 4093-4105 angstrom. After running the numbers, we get 1.12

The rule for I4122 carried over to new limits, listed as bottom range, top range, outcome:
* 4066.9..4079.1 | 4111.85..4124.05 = 1.09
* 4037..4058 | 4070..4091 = 1.00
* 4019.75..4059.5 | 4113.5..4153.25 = 1.01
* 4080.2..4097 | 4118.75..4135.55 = 0.99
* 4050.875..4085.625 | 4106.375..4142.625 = 1.06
